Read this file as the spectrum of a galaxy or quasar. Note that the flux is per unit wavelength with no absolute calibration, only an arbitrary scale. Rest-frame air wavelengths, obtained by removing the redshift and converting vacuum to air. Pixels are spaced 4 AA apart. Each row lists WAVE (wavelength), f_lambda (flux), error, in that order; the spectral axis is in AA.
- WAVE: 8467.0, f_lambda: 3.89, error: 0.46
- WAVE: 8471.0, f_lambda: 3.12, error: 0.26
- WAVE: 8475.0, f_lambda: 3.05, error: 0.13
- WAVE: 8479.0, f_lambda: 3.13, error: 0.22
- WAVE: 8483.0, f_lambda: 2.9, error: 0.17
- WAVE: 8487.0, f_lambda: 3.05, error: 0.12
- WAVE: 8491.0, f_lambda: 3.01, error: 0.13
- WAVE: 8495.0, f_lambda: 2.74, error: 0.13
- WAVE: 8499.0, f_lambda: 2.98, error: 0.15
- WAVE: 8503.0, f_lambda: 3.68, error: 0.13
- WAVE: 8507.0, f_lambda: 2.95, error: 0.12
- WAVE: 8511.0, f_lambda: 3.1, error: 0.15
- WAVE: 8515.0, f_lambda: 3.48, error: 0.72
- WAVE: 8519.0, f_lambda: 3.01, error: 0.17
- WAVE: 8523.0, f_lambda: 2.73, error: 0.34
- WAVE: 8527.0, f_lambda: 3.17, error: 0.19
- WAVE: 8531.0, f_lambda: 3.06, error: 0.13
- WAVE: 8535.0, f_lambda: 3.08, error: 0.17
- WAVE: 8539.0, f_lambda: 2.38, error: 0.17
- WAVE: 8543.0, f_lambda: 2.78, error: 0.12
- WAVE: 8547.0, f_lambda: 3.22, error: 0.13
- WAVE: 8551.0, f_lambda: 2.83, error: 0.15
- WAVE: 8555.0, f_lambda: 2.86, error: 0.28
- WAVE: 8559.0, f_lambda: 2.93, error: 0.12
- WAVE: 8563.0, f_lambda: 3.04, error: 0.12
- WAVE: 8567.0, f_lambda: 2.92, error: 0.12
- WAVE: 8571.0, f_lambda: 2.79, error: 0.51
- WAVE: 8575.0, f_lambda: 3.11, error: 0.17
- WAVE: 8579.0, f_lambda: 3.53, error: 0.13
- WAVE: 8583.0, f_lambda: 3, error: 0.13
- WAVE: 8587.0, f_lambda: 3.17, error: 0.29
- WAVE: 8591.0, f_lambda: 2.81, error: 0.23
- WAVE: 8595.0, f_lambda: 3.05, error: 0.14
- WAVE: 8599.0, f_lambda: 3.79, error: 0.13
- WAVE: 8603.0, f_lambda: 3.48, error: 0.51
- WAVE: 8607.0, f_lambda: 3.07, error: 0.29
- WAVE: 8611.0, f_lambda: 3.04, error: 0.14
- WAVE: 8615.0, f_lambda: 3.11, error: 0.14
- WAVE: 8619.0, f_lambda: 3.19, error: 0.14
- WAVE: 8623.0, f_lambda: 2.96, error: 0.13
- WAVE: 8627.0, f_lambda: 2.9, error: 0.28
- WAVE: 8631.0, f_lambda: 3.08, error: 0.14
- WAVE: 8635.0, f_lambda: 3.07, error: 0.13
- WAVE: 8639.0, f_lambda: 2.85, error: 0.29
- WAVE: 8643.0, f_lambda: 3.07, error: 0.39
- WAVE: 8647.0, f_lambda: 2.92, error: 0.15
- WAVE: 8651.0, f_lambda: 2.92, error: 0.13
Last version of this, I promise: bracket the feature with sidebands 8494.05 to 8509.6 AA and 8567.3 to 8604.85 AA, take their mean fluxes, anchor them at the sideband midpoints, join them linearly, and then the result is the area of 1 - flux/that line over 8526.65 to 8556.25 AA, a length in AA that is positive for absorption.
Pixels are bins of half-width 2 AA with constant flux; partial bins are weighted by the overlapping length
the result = 2.2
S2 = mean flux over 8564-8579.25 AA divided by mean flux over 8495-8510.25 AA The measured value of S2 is 0.97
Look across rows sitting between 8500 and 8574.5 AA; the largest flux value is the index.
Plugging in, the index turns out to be 3.68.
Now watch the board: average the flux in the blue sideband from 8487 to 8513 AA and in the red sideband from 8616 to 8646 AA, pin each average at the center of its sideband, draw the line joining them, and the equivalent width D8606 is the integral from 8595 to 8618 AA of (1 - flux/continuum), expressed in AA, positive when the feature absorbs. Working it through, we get -1.9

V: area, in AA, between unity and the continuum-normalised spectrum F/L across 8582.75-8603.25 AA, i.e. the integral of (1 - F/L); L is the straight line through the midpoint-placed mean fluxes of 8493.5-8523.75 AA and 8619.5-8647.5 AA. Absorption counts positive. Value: -1.2 AA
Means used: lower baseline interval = 3.1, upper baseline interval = 2.99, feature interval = 3.21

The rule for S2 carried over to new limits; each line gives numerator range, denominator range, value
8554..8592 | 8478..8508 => 0.99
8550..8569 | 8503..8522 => 0.92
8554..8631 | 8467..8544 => 1.02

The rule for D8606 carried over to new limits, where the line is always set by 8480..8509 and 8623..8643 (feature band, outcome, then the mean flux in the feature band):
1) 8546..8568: 0.44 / 2.96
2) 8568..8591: -0.59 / 3.08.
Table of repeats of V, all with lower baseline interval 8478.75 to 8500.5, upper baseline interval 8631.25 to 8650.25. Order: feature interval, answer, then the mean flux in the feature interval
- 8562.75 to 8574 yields 0.2 AA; 2.91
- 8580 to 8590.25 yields -0.4 AA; 3.09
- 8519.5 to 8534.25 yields -0.2 AA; 3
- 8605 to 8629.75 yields -0.6 AA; 3.05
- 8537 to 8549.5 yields 0.7 AA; 2.79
